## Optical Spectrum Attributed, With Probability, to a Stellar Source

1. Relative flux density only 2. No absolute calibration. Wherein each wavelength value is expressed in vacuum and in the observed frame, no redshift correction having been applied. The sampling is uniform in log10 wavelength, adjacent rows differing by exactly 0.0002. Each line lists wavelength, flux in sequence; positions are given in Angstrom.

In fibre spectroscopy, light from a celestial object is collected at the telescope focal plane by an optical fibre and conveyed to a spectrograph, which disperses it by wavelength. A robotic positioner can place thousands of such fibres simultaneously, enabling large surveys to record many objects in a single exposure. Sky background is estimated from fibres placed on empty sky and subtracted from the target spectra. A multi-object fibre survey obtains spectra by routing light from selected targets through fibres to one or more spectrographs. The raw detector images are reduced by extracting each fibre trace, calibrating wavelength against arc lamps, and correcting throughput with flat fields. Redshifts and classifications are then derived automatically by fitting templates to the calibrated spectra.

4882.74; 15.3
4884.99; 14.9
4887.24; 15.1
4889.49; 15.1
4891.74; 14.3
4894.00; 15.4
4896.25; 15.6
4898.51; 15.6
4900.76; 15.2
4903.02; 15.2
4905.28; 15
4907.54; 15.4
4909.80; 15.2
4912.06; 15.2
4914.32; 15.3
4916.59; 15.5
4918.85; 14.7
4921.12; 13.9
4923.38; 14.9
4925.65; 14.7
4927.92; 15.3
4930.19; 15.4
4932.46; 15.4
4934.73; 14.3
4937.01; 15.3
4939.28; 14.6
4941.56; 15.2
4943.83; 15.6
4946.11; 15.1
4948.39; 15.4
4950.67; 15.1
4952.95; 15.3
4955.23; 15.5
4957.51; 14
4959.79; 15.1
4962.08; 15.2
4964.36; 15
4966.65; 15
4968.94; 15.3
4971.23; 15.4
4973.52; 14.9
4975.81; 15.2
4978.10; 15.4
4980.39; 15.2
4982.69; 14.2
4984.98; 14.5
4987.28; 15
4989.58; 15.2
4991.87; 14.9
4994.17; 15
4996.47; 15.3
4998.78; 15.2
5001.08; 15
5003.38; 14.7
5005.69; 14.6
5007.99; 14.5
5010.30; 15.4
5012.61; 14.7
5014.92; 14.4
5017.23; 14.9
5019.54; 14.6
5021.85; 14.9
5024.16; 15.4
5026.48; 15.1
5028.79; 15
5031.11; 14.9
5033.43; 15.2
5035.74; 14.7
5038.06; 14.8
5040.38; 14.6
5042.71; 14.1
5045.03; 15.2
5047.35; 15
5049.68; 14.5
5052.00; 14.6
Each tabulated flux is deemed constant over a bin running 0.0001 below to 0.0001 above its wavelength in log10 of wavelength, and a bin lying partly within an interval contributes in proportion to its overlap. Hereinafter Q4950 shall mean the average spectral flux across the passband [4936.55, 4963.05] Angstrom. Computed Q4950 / 15.1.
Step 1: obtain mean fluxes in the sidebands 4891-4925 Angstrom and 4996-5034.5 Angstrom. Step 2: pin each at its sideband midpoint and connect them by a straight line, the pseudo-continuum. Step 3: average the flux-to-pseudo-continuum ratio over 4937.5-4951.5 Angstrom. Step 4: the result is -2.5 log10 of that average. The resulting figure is -0.01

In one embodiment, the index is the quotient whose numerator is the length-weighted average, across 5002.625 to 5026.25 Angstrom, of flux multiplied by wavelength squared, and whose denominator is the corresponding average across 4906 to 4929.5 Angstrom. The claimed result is 1.0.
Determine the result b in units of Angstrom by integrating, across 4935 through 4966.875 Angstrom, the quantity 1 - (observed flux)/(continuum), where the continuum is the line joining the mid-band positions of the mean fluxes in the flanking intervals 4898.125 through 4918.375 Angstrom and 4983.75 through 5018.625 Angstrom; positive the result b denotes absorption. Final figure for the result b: 0.0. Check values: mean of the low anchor 15.3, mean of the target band 15.1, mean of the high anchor 14.9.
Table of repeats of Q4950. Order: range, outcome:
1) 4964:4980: 15.2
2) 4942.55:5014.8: 15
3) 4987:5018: 14.9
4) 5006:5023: 14.8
